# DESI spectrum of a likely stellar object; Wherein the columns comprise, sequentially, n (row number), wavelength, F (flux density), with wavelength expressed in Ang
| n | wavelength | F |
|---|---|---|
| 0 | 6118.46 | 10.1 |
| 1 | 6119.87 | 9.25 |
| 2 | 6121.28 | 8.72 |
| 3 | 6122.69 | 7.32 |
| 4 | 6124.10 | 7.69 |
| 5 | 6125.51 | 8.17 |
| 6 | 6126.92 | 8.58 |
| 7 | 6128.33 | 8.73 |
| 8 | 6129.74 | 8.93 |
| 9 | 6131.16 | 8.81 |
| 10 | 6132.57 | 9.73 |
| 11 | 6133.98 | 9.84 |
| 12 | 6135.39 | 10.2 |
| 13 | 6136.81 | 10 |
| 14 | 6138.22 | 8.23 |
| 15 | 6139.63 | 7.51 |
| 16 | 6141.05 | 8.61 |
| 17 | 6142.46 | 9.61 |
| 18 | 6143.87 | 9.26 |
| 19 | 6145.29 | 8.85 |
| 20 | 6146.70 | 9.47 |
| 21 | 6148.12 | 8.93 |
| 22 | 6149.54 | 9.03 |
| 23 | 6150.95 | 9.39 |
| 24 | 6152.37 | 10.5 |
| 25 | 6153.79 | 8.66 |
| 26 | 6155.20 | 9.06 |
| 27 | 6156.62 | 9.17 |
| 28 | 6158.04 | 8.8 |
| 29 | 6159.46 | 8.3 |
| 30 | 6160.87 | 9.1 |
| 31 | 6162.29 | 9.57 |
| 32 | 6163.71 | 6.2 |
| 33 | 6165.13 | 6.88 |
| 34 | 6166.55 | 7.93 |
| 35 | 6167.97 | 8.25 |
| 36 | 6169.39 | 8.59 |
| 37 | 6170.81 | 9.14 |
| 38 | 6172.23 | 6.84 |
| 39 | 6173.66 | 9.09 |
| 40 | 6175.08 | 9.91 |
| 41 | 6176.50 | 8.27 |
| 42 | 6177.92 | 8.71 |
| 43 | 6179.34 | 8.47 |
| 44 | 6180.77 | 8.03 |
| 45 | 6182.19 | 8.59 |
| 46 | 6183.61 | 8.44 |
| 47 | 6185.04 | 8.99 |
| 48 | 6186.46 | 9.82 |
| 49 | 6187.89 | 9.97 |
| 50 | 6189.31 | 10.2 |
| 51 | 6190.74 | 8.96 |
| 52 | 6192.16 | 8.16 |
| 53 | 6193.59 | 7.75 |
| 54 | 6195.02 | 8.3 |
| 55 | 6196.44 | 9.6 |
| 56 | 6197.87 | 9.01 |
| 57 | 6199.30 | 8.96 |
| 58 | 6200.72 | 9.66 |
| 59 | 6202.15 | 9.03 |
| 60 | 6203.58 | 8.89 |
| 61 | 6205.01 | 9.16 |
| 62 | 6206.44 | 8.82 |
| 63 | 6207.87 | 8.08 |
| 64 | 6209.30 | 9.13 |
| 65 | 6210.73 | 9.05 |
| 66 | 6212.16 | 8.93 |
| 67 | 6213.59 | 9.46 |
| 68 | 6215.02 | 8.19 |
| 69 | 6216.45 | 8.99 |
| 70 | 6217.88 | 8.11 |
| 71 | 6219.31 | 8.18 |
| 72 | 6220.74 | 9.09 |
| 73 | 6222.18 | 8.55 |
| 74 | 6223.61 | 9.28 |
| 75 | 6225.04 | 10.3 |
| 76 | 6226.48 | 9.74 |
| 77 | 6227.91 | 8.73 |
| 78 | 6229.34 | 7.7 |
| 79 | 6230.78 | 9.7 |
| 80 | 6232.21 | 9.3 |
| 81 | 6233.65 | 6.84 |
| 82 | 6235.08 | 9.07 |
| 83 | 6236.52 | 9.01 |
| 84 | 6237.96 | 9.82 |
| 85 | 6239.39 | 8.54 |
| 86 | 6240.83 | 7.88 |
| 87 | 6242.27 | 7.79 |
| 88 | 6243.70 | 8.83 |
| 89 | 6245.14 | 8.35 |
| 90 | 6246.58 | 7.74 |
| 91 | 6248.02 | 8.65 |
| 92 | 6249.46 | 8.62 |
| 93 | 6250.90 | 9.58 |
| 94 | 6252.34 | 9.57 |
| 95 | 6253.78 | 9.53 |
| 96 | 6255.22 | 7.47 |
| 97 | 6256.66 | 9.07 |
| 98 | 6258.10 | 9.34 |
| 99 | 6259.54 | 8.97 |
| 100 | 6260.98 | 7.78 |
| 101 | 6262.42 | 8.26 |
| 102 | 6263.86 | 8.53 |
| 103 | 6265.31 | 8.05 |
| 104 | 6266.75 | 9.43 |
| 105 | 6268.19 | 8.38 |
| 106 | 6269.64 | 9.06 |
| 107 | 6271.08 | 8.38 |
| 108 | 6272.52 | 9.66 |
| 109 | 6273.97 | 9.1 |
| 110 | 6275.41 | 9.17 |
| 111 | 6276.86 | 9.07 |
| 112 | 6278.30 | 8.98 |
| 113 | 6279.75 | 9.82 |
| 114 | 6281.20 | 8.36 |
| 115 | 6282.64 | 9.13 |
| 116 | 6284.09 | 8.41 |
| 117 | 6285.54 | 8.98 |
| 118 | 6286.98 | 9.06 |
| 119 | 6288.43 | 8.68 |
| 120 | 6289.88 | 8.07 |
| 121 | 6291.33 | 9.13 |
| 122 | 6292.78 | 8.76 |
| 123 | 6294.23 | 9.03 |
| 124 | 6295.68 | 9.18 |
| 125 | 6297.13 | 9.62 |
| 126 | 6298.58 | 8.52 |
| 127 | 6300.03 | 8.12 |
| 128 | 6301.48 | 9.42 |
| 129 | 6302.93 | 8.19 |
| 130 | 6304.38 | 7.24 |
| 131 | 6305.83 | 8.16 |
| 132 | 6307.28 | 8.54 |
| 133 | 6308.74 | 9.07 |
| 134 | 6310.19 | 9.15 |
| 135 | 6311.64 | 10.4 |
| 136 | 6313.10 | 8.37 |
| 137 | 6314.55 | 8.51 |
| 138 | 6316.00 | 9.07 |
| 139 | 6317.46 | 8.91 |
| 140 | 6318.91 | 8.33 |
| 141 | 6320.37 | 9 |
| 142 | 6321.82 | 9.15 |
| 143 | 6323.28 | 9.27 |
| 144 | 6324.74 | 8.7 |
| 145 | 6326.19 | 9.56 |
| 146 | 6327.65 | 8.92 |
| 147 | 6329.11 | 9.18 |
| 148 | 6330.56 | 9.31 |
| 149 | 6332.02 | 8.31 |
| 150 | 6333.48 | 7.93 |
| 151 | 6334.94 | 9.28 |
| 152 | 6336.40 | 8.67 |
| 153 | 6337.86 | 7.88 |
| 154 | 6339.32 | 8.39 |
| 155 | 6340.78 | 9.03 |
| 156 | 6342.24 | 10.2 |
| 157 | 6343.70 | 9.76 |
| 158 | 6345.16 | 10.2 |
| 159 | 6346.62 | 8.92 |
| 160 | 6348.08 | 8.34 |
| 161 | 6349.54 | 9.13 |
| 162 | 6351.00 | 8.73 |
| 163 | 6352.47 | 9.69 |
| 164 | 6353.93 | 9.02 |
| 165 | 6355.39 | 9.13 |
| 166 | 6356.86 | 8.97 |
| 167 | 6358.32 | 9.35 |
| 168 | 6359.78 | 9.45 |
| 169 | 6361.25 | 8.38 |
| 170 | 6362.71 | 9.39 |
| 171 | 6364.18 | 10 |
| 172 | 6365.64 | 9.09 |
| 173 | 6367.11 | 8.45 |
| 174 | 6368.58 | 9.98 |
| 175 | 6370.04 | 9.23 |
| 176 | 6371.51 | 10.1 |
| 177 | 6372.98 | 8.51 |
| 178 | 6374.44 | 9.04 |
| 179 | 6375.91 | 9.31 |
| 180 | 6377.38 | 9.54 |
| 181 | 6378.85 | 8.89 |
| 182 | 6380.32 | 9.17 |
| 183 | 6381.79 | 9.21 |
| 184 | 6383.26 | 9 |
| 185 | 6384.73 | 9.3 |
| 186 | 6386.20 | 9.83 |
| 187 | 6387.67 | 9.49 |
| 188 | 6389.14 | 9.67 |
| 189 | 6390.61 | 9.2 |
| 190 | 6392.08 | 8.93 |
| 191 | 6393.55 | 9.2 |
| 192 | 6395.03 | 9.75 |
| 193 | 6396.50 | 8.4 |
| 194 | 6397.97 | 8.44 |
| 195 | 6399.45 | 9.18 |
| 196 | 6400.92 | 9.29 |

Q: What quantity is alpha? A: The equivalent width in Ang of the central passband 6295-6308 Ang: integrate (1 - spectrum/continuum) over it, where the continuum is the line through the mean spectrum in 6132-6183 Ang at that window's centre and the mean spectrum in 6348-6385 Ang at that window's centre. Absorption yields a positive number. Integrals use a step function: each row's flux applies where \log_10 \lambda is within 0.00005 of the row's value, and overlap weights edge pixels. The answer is 0.7 Ang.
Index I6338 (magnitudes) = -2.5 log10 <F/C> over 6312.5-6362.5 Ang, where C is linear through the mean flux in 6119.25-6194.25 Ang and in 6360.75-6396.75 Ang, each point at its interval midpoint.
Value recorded 0.02 mag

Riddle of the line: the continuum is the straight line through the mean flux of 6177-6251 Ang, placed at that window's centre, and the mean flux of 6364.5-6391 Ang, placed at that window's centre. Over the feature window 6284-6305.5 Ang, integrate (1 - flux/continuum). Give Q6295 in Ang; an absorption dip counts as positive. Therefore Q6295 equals 0.8 Ang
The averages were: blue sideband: 8.81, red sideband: 9.29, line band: 8.69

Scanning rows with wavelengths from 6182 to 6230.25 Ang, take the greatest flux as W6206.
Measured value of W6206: 10.3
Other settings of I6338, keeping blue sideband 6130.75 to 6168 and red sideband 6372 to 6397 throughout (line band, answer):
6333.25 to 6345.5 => 0.01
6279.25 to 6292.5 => 0.03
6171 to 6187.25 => 0.03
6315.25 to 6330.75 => 0.01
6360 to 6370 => 0.00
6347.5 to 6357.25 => 0.02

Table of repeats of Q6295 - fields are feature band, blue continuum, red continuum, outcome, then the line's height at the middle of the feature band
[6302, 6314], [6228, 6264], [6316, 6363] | 0.3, 8.89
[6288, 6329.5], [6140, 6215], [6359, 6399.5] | 1.1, 9.08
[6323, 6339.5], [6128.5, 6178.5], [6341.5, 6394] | 0.7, 9.2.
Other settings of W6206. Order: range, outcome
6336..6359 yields 10.2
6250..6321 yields 10.4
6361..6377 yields 10.1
